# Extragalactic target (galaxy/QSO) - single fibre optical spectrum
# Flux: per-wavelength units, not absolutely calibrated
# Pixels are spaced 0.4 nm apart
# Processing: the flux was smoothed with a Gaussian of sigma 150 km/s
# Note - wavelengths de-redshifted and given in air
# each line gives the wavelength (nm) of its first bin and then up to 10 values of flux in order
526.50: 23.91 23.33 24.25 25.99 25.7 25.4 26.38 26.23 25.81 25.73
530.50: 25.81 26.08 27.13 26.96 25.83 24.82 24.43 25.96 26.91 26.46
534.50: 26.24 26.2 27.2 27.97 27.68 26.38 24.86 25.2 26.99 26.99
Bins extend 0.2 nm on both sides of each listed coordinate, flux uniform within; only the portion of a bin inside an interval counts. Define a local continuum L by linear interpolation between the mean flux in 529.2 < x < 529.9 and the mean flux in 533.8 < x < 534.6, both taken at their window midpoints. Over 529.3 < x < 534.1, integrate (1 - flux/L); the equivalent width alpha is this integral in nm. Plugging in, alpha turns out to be 0.04 nm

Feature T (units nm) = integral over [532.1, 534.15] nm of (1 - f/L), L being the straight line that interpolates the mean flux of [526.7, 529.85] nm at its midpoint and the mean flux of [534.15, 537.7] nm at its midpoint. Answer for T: 0.03 nm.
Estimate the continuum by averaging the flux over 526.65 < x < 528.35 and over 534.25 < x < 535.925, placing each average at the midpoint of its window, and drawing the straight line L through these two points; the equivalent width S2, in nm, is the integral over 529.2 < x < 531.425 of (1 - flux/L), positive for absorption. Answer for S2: -0.04 nm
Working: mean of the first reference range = 24.8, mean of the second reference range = 26.9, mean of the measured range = 26.1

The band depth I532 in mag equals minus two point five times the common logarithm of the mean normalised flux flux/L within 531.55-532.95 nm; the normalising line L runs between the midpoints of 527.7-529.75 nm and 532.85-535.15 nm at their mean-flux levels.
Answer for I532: 0.02 mag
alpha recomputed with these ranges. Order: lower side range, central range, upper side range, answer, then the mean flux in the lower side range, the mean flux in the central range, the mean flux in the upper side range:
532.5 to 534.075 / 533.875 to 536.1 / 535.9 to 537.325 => -0.08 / 25.7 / 26.9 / 26.1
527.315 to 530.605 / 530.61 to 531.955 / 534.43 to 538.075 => -0.03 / 25.8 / 26.6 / 26.6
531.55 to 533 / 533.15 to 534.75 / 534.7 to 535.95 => 0.00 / 25.5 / 26.4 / 27.1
